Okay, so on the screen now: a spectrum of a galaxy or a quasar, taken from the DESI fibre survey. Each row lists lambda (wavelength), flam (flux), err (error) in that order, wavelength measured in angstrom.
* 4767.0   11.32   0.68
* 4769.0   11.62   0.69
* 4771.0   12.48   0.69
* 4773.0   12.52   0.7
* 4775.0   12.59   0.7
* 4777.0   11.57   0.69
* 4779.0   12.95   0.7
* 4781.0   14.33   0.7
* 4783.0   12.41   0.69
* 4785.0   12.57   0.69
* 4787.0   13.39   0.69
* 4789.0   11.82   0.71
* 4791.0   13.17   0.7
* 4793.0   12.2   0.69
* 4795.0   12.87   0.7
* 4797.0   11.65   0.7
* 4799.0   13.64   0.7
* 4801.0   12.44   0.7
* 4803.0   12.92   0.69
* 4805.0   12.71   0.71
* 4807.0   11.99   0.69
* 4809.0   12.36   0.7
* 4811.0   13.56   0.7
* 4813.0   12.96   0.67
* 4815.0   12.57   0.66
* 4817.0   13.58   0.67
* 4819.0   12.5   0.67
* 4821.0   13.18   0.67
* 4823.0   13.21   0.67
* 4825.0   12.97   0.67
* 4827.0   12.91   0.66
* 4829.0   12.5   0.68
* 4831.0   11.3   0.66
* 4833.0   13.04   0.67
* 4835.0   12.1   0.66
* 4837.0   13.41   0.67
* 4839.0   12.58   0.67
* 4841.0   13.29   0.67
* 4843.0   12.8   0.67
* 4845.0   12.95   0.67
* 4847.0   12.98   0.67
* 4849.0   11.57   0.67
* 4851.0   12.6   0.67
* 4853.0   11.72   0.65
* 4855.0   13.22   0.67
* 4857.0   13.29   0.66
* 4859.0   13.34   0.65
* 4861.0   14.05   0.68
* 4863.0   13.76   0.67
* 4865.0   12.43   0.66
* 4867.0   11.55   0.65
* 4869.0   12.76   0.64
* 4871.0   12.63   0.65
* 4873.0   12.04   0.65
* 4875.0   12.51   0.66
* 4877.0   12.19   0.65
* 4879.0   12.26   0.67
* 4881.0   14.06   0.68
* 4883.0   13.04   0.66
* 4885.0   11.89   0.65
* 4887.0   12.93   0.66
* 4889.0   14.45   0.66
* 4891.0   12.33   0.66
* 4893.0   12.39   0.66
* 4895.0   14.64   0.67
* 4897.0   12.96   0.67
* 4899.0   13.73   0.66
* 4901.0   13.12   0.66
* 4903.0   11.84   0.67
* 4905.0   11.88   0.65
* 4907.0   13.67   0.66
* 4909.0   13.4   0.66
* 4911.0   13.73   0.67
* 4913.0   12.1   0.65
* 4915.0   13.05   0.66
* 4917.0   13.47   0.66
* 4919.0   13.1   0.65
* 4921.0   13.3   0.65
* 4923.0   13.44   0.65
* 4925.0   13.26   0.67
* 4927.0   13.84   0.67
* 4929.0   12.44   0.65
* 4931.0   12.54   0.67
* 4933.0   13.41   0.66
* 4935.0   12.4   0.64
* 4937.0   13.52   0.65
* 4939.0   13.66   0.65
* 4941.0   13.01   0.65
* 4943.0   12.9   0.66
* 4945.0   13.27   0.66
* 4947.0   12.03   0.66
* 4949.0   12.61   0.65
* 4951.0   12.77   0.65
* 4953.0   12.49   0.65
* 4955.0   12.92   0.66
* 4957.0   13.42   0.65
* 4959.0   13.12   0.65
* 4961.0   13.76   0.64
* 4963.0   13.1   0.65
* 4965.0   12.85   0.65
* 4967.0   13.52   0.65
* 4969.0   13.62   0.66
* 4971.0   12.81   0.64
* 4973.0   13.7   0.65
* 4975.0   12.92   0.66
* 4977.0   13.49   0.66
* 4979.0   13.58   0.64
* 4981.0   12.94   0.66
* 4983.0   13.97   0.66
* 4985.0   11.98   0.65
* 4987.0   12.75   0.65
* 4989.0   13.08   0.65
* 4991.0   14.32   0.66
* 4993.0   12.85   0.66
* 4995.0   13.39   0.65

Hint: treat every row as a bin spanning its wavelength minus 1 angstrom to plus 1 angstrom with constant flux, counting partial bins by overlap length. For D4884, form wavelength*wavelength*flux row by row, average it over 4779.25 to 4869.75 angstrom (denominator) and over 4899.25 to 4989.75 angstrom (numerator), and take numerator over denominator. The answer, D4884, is 1.07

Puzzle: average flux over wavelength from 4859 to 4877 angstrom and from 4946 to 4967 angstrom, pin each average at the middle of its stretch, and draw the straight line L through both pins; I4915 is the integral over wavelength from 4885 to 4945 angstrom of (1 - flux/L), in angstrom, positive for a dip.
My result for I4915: -1.3 angstrom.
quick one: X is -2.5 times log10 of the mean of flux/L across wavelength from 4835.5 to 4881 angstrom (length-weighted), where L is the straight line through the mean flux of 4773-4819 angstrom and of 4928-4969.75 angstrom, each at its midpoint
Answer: 0.01 mag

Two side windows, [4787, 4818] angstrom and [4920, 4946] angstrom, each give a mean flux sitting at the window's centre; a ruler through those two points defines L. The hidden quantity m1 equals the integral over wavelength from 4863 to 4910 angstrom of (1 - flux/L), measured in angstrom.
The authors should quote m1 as 0.6 angstrom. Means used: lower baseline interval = 12.7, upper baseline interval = 13.2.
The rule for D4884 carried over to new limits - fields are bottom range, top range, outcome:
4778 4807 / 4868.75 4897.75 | 1.05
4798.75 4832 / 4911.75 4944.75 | 1.08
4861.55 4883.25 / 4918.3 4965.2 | 1.06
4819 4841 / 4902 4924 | 1.06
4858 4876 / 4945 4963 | 1.05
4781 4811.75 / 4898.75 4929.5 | 1.08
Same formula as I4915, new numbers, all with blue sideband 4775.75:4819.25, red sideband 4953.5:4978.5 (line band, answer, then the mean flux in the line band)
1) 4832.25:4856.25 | 0.4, 12.7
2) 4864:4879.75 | 0.8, 12.3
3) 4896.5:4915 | 0.2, 12.9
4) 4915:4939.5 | -0.1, 13.2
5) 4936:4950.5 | 0.2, 13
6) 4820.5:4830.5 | 0.0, 12.9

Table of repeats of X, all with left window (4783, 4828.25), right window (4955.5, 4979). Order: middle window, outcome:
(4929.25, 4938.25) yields 0.021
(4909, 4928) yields -0.010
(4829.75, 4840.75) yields 0.028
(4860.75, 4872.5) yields 0.019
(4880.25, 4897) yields -0.012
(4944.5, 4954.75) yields 0.052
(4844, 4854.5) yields 0.044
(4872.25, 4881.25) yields 0.042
